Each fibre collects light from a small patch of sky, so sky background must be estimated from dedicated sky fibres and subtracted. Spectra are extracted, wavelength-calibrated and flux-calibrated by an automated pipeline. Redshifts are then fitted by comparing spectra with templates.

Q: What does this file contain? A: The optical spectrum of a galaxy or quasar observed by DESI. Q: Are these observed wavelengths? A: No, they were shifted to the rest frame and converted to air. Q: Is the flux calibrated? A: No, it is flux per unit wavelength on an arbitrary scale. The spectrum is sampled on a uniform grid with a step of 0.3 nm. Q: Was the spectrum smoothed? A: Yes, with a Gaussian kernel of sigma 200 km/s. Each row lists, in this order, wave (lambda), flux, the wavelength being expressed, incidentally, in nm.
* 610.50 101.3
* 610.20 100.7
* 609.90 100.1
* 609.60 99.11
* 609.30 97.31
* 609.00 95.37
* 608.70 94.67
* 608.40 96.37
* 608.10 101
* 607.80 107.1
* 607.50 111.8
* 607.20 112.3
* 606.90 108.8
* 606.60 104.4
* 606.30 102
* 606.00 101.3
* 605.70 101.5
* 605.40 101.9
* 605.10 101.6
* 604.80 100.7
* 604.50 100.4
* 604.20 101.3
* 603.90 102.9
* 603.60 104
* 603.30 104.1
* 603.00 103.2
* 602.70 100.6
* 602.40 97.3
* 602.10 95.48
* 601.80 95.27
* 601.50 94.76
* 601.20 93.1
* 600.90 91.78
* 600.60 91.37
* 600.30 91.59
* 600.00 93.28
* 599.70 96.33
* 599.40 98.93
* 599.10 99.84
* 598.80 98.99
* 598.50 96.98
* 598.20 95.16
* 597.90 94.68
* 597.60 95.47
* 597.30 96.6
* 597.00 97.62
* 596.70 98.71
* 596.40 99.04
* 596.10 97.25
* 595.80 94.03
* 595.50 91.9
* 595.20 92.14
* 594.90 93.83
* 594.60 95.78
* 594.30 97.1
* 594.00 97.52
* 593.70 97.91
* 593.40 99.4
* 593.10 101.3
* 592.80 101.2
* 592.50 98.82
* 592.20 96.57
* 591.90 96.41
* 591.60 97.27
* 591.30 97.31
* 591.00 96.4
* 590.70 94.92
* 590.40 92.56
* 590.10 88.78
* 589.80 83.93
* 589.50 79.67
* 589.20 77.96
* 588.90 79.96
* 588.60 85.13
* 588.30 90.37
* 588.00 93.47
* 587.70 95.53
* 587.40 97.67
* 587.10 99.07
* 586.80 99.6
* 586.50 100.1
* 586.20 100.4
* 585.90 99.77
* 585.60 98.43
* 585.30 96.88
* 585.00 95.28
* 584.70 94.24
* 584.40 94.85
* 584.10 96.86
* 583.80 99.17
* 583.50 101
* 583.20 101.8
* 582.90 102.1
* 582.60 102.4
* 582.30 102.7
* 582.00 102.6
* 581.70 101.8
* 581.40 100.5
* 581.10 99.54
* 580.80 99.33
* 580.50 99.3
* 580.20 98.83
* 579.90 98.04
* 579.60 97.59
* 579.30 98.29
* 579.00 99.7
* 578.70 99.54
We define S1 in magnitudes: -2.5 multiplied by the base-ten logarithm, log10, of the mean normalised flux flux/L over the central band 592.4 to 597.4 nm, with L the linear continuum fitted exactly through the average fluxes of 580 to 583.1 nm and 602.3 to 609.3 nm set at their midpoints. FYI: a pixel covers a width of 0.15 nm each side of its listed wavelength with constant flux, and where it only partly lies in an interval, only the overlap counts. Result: 0.05 mag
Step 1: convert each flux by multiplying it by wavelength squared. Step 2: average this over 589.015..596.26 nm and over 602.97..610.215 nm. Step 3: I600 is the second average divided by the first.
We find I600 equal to 1.1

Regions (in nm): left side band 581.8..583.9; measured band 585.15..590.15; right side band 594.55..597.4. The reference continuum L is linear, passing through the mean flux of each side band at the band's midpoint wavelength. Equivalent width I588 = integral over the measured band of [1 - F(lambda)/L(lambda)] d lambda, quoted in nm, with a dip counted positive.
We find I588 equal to 0.369 nm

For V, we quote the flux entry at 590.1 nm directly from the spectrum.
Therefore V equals 88.78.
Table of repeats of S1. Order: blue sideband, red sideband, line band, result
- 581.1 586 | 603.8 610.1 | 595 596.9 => 0.058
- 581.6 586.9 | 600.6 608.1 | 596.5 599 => 0.042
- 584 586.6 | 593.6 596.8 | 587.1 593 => 0.053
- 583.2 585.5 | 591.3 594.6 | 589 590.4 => 0.171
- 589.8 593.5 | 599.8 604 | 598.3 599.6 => -0.019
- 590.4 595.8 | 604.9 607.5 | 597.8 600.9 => 0.054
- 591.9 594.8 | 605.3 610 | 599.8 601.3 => 0.089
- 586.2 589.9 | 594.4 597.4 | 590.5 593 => -0.049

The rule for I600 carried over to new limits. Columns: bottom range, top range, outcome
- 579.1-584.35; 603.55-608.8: 1.12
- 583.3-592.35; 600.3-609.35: 1.13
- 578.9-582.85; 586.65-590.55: 0.92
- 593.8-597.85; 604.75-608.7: 1.12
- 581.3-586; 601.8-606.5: 1.09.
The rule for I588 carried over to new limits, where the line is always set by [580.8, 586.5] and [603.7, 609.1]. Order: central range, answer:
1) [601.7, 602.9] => 0.05 nm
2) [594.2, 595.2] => 0.06 nm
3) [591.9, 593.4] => 0.02 nm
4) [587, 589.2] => 0.21 nm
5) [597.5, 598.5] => 0.06 nm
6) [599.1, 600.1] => 0.05 nm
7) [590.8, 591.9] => 0.04 nm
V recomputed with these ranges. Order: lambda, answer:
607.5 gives 111.8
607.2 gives 112.3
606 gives 101.3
